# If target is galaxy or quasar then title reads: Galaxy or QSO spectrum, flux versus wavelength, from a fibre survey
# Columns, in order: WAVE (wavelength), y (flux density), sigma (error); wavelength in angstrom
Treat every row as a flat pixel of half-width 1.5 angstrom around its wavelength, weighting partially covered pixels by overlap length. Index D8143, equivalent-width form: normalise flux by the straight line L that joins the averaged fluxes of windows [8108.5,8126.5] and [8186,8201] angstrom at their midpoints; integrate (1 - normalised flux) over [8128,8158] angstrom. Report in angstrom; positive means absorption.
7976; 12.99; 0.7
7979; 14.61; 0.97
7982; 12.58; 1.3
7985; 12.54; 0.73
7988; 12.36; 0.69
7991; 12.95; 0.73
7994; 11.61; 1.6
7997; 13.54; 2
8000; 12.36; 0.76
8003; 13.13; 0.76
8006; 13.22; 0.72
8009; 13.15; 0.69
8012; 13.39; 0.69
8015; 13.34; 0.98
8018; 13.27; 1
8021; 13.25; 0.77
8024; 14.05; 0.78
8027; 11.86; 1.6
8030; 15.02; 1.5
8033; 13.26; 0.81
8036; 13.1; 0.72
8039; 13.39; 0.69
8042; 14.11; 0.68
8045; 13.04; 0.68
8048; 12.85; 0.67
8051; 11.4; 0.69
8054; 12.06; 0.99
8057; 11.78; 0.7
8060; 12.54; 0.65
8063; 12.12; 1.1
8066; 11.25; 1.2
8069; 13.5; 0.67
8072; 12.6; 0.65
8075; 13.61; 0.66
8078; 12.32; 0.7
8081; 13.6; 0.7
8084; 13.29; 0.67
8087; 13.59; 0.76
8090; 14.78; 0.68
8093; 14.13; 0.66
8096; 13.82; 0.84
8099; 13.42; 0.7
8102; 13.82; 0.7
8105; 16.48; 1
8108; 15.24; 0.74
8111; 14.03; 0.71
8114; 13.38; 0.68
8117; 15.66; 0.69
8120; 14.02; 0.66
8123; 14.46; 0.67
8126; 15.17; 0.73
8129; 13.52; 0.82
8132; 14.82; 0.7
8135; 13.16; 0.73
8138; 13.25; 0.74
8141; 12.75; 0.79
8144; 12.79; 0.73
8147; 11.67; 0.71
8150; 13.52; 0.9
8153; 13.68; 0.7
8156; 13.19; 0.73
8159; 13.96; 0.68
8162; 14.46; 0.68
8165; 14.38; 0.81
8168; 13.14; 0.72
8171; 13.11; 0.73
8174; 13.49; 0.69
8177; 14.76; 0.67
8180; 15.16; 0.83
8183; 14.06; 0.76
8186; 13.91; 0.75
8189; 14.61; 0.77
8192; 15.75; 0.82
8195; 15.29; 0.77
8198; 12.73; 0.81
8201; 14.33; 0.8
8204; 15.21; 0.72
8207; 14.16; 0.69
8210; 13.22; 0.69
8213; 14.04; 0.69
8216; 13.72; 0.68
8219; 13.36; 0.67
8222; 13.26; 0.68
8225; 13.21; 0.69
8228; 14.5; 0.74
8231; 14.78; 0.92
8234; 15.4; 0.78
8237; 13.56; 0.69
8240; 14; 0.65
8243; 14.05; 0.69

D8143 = 2.5 angstrom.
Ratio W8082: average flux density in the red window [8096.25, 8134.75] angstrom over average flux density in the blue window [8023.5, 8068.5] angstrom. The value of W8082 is 1.13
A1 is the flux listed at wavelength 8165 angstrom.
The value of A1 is 14.38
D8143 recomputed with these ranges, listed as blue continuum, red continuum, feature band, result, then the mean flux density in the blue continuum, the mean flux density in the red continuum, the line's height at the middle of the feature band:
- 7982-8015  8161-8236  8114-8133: -1.18 angstrom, 12.8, 14.2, 13.7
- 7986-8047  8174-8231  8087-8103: -0.44 angstrom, 13.2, 14.2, 13.6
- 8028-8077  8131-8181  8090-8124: -3.07 angstrom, 12.8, 13.6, 13.2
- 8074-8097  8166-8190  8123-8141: -0.12 angstrom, 13.6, 14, 13.8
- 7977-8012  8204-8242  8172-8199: -1.19 angstrom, 12.9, 14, 13.8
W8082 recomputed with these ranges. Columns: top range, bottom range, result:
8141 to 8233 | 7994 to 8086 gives 1.07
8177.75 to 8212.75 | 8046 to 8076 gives 1.16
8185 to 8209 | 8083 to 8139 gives 1.02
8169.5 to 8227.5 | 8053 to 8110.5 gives 1.05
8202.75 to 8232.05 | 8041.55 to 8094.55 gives 1.08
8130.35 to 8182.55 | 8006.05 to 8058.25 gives 1.04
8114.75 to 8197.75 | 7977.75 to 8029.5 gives 1.07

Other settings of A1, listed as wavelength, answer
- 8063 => 12.12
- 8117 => 15.66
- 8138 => 13.25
